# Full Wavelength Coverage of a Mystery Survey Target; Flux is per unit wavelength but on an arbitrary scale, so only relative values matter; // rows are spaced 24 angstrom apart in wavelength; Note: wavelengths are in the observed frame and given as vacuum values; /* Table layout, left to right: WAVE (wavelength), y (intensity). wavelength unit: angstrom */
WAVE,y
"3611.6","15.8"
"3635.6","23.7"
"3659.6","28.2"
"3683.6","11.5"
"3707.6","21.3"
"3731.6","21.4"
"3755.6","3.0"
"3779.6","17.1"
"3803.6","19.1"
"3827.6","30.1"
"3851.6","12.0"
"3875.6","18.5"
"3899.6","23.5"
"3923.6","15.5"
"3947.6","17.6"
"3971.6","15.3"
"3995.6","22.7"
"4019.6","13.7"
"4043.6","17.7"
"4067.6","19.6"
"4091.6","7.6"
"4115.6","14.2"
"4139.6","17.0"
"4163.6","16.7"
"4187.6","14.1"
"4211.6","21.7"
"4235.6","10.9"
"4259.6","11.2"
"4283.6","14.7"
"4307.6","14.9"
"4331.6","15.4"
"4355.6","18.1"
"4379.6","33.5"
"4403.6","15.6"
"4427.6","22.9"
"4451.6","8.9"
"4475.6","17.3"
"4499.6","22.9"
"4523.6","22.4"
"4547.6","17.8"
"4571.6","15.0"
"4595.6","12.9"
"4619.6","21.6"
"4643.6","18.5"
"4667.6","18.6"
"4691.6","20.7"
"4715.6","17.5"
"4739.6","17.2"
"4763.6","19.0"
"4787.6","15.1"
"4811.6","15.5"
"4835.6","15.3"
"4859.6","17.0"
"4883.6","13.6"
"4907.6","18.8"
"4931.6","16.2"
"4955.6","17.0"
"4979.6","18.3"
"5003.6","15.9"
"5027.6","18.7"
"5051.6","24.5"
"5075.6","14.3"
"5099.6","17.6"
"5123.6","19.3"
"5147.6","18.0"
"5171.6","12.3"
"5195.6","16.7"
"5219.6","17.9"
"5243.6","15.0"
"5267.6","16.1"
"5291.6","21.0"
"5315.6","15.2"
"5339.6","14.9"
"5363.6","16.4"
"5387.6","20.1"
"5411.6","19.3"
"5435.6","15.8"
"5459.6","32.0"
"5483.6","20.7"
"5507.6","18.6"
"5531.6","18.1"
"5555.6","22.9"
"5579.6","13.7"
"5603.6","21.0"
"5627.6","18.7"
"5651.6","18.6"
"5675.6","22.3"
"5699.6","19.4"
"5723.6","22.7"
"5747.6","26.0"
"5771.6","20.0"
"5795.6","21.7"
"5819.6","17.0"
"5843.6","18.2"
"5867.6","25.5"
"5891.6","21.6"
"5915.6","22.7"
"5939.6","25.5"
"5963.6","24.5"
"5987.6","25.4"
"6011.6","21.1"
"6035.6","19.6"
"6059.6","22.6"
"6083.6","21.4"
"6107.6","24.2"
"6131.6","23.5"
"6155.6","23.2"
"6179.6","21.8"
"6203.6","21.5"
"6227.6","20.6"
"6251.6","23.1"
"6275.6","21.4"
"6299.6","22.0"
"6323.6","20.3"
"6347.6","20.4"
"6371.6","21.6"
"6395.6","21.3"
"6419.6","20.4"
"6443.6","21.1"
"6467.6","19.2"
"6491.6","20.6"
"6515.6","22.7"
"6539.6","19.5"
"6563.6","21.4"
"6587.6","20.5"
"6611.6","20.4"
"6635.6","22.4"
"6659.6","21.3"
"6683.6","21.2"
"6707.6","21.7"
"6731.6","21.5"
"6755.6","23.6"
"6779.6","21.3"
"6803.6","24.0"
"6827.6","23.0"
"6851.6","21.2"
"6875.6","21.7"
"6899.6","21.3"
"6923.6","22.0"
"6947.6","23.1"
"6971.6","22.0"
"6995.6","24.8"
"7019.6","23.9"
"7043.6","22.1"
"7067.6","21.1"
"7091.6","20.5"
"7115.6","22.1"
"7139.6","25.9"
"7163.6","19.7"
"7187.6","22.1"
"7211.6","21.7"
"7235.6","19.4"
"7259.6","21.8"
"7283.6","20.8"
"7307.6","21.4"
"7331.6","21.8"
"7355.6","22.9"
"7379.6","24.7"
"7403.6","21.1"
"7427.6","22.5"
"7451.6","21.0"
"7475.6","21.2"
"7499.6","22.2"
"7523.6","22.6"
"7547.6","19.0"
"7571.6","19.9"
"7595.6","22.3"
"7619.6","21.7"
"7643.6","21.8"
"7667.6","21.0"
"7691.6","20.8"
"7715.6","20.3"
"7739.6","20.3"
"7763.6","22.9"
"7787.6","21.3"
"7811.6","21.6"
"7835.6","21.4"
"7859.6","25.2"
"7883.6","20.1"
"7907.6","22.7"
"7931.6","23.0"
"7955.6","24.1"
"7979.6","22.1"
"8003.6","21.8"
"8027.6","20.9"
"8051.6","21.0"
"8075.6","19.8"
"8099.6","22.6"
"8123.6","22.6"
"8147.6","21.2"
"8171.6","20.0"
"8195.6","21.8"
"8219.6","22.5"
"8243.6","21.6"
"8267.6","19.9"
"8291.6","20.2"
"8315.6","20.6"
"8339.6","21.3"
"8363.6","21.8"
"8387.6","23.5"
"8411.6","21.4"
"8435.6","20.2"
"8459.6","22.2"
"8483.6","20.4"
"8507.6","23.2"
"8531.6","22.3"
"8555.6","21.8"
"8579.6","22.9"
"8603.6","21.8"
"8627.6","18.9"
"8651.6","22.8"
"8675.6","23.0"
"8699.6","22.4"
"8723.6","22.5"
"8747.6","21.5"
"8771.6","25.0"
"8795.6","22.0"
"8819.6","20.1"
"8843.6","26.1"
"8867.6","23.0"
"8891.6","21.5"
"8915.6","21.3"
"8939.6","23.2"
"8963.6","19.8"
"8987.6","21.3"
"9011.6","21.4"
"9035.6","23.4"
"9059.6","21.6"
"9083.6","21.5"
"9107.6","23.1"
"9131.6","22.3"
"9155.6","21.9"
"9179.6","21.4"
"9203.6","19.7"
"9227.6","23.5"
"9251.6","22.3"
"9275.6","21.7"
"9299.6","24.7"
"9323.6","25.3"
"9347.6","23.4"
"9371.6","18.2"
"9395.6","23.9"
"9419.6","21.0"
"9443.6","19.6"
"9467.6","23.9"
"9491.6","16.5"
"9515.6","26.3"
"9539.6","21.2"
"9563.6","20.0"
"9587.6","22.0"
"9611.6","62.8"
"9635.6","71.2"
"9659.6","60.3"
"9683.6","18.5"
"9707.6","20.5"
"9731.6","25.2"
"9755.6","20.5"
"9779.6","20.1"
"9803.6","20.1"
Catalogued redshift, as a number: 0.466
